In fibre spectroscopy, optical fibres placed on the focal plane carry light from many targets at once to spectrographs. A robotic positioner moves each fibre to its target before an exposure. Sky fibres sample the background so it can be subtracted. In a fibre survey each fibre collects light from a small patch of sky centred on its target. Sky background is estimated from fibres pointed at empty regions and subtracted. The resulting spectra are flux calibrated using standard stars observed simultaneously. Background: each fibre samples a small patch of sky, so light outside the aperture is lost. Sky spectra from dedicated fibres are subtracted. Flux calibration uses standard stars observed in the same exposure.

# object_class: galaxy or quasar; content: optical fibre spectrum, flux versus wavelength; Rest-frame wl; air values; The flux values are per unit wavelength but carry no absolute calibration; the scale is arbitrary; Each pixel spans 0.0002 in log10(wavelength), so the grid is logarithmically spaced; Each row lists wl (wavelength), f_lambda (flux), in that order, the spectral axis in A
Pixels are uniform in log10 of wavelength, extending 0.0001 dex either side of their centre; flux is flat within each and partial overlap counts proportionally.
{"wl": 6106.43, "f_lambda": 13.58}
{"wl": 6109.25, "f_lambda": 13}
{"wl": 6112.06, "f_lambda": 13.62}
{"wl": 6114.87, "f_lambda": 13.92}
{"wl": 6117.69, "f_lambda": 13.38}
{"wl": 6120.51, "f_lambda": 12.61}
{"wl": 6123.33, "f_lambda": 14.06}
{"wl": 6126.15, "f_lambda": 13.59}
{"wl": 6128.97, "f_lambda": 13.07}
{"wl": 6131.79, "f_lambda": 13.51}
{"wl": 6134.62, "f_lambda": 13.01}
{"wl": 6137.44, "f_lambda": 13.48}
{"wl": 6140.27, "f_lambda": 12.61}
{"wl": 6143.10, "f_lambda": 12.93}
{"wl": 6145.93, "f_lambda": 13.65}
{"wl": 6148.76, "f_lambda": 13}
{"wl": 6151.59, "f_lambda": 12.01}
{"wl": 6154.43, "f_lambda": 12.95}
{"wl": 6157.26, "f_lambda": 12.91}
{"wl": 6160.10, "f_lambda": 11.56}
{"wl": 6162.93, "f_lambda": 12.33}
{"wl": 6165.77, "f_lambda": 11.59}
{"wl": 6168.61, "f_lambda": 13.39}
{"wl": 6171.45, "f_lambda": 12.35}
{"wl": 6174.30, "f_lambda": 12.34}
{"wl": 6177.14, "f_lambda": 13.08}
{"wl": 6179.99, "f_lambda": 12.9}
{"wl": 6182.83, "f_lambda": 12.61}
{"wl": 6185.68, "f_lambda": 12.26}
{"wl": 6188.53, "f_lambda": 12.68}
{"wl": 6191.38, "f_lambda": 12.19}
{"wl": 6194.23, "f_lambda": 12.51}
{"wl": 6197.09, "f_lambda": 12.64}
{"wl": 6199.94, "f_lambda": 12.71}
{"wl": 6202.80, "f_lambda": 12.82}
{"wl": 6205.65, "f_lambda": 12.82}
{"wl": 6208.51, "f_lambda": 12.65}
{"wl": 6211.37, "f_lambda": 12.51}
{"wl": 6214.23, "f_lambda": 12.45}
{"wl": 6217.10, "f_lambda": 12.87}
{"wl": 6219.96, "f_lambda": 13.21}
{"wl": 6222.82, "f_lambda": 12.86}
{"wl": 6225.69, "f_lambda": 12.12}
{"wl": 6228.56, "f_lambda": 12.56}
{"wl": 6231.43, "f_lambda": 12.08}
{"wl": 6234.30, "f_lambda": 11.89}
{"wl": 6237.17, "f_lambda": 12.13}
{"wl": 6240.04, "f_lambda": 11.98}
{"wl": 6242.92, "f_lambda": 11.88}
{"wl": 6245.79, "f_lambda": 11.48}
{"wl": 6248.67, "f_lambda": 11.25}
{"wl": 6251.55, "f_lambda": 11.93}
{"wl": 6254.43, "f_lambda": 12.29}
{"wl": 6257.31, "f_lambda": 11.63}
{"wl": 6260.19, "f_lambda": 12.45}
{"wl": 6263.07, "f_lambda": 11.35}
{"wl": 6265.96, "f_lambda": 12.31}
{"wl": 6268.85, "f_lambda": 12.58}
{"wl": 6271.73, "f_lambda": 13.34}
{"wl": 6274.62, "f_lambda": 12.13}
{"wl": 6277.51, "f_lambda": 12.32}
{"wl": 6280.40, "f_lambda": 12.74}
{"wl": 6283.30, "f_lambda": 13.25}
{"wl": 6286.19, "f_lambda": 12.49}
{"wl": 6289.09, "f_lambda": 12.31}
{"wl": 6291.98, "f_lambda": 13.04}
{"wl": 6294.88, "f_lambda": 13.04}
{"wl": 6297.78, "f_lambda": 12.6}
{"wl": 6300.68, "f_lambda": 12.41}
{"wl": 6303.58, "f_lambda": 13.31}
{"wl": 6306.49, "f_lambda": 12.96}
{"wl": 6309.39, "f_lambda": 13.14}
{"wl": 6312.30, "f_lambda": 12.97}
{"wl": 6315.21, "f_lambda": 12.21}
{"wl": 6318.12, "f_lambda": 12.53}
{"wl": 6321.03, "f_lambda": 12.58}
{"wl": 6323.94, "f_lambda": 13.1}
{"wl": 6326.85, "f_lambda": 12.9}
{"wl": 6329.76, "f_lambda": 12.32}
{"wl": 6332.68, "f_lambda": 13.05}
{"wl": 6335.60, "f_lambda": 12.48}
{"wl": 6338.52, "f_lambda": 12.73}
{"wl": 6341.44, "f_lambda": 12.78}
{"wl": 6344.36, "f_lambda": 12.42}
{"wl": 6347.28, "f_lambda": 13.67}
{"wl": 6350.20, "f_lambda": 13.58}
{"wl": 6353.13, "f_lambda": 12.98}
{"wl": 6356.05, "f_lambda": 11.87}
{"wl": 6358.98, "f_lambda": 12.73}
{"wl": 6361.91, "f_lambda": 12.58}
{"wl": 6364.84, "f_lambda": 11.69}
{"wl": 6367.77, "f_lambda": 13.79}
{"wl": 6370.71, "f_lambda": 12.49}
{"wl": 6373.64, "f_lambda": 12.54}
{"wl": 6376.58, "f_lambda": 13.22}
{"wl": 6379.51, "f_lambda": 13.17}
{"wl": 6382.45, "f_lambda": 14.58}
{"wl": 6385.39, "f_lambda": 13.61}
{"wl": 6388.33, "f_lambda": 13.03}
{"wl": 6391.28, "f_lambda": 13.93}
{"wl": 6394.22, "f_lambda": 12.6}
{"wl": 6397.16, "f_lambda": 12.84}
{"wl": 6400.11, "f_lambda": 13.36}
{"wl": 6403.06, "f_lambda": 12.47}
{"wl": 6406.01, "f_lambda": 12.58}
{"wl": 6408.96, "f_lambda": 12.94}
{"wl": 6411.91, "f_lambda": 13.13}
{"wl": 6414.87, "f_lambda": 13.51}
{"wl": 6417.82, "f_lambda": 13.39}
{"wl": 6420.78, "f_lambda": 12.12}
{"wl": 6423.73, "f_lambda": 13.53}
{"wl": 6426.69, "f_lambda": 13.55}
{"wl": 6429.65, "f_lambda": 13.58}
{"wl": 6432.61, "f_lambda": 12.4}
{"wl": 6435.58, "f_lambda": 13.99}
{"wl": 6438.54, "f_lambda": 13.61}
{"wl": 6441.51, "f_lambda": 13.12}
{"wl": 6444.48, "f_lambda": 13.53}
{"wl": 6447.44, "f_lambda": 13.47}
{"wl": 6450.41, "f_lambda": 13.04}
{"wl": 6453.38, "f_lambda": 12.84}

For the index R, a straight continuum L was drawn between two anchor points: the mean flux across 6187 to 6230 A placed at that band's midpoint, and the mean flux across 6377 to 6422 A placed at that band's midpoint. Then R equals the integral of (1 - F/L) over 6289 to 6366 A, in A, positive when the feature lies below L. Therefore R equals 1.2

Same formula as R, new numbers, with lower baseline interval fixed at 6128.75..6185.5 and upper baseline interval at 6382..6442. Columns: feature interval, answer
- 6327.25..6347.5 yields 0.53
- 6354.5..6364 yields 0.55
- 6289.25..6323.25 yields 0.60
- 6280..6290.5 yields 0.23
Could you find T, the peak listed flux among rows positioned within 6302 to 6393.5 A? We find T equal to 14.58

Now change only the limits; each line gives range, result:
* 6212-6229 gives 13.21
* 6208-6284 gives 13.34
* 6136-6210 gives 13.65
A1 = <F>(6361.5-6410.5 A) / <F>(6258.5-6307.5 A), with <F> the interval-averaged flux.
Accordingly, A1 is 1.0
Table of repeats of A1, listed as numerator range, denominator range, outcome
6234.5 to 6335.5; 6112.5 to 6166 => 0.96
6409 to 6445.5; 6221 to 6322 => 1.07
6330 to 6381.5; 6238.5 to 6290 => 1.05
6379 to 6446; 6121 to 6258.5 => 1.05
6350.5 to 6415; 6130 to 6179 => 1.02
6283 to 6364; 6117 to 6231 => 1.00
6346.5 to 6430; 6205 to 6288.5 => 1.06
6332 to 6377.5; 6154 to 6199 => 1.02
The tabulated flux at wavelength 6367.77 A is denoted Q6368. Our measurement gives 13.79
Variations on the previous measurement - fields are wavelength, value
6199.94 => 12.71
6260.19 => 12.45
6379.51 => 13.17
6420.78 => 12.12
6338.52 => 12.73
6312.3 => 12.97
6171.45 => 12.35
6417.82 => 13.39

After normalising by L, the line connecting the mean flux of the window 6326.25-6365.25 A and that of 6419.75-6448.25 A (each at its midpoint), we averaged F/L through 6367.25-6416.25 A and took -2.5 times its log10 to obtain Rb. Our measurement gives -0.01 mag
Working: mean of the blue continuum 12.7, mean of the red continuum 13.3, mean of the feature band 13.1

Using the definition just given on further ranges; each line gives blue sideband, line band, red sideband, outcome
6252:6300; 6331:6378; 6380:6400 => 0.03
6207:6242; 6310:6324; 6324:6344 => 0.00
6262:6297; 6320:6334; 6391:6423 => -0.01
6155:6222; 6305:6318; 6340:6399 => 0.01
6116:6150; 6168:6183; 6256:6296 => 0.02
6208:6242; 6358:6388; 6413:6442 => 0.00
